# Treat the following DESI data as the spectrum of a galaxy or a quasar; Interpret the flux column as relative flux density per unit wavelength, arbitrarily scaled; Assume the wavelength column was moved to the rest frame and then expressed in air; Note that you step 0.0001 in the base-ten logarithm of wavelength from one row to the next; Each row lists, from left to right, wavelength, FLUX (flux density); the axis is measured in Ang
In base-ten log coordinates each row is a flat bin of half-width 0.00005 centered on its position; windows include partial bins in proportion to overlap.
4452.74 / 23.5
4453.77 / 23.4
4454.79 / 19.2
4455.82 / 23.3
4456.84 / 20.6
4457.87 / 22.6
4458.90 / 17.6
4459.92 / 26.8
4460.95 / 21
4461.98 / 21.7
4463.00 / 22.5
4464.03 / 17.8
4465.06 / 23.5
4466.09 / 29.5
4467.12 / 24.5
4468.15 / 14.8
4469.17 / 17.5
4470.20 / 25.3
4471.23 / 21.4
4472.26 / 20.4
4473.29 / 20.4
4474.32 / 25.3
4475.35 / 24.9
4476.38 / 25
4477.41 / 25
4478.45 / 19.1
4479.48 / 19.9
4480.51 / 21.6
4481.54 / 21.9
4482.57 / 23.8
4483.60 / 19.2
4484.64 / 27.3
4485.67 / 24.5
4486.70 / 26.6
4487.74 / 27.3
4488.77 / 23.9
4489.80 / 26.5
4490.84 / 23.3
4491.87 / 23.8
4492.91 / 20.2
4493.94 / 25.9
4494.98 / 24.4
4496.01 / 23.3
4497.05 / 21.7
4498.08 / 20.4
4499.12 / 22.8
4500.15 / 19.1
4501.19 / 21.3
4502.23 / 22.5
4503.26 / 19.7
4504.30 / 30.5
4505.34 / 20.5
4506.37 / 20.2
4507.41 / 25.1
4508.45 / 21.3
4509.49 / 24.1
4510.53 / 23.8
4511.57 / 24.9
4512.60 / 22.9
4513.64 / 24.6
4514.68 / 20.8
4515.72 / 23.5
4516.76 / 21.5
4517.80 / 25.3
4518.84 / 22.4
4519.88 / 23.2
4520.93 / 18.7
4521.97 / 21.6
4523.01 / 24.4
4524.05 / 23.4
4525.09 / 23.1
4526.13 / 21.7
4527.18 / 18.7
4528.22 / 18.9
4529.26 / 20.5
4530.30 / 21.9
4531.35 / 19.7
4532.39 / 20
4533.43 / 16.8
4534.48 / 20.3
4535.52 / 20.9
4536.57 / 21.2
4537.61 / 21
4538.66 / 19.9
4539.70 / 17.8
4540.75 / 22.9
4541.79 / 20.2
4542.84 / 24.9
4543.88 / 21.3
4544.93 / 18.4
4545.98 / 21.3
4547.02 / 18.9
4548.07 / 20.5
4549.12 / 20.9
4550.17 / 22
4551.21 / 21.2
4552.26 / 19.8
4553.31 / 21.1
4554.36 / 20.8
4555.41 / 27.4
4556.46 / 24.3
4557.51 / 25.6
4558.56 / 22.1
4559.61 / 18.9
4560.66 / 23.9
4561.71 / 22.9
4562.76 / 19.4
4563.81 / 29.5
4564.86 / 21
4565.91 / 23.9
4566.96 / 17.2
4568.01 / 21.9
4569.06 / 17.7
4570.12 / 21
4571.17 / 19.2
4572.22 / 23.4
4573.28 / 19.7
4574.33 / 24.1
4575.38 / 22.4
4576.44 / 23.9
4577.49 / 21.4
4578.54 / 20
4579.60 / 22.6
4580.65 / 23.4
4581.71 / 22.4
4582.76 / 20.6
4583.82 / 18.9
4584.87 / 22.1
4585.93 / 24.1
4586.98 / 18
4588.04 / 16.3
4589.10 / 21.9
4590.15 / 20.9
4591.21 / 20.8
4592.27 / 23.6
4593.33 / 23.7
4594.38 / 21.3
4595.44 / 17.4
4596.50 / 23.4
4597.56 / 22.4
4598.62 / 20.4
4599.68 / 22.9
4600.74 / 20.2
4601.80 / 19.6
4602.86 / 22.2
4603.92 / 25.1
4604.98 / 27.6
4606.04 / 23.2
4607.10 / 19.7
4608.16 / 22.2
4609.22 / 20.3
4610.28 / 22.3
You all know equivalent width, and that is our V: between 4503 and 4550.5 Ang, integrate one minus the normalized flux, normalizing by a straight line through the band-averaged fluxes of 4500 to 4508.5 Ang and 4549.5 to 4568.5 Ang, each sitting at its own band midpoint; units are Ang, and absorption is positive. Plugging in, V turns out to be 1.6 Ang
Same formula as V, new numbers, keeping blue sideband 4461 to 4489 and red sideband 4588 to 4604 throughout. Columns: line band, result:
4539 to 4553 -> 0.8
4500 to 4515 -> -0.3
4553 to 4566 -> -0.8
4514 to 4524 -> -0.1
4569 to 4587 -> 0.0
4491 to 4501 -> 0.0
